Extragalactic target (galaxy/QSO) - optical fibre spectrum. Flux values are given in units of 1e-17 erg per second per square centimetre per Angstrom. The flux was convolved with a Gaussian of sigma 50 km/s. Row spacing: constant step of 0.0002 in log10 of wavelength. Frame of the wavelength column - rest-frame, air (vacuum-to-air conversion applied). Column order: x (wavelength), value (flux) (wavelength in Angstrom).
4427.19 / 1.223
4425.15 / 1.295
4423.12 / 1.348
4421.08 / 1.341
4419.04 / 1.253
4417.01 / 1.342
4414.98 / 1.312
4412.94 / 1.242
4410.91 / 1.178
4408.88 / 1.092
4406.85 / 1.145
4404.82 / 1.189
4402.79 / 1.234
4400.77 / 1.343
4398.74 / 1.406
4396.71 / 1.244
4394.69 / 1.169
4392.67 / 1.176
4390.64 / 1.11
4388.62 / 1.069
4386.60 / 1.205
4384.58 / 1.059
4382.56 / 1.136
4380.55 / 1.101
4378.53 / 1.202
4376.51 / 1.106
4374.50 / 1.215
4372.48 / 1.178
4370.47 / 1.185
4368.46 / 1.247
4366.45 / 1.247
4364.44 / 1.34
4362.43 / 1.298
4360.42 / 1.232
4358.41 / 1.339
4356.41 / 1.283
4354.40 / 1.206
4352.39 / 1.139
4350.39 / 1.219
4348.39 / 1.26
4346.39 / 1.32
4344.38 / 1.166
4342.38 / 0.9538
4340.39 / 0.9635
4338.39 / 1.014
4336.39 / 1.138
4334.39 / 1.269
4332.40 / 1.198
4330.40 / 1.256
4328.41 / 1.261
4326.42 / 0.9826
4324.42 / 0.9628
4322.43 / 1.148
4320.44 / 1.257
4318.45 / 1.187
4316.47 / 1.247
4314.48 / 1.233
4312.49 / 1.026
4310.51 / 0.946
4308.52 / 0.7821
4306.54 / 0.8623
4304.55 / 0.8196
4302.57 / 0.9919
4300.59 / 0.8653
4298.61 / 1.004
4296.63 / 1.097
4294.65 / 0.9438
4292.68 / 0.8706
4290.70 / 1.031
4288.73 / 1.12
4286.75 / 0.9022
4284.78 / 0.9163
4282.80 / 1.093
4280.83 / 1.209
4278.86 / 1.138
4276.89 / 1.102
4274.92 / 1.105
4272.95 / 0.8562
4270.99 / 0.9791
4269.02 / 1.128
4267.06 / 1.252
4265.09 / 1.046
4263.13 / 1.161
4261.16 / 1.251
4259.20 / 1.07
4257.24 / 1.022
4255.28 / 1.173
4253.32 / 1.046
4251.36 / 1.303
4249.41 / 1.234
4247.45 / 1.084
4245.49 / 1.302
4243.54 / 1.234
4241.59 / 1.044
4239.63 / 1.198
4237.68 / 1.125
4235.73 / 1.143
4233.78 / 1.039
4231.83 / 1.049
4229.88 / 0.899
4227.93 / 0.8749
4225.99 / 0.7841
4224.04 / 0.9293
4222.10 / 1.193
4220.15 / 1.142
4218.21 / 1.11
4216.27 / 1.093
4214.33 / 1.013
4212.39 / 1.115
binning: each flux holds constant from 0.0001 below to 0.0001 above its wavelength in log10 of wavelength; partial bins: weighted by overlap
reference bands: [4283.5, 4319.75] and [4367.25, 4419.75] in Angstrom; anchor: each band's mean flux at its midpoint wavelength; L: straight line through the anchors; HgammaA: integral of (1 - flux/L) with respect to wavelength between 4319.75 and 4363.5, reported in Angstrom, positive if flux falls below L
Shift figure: -3.7 Angstrom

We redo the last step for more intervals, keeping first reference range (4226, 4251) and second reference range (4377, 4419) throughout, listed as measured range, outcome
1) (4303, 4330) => 2.07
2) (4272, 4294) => 1.83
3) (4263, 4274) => 0.50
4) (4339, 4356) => 0.16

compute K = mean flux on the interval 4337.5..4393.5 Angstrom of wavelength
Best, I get 1.18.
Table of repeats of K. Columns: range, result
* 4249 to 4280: 1.12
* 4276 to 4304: 1.02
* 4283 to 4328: 1.01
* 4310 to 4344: 1.12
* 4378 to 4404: 1.19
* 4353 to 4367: 1.27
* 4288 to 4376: 1.12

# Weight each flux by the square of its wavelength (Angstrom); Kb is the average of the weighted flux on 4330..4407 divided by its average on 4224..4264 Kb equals 1.15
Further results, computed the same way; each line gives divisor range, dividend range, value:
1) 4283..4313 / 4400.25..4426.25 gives 1.39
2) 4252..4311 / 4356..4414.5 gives 1.23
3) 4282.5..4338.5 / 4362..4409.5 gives 1.18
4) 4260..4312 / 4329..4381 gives 1.21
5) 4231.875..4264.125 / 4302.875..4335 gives 0.98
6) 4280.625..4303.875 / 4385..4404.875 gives 1.28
